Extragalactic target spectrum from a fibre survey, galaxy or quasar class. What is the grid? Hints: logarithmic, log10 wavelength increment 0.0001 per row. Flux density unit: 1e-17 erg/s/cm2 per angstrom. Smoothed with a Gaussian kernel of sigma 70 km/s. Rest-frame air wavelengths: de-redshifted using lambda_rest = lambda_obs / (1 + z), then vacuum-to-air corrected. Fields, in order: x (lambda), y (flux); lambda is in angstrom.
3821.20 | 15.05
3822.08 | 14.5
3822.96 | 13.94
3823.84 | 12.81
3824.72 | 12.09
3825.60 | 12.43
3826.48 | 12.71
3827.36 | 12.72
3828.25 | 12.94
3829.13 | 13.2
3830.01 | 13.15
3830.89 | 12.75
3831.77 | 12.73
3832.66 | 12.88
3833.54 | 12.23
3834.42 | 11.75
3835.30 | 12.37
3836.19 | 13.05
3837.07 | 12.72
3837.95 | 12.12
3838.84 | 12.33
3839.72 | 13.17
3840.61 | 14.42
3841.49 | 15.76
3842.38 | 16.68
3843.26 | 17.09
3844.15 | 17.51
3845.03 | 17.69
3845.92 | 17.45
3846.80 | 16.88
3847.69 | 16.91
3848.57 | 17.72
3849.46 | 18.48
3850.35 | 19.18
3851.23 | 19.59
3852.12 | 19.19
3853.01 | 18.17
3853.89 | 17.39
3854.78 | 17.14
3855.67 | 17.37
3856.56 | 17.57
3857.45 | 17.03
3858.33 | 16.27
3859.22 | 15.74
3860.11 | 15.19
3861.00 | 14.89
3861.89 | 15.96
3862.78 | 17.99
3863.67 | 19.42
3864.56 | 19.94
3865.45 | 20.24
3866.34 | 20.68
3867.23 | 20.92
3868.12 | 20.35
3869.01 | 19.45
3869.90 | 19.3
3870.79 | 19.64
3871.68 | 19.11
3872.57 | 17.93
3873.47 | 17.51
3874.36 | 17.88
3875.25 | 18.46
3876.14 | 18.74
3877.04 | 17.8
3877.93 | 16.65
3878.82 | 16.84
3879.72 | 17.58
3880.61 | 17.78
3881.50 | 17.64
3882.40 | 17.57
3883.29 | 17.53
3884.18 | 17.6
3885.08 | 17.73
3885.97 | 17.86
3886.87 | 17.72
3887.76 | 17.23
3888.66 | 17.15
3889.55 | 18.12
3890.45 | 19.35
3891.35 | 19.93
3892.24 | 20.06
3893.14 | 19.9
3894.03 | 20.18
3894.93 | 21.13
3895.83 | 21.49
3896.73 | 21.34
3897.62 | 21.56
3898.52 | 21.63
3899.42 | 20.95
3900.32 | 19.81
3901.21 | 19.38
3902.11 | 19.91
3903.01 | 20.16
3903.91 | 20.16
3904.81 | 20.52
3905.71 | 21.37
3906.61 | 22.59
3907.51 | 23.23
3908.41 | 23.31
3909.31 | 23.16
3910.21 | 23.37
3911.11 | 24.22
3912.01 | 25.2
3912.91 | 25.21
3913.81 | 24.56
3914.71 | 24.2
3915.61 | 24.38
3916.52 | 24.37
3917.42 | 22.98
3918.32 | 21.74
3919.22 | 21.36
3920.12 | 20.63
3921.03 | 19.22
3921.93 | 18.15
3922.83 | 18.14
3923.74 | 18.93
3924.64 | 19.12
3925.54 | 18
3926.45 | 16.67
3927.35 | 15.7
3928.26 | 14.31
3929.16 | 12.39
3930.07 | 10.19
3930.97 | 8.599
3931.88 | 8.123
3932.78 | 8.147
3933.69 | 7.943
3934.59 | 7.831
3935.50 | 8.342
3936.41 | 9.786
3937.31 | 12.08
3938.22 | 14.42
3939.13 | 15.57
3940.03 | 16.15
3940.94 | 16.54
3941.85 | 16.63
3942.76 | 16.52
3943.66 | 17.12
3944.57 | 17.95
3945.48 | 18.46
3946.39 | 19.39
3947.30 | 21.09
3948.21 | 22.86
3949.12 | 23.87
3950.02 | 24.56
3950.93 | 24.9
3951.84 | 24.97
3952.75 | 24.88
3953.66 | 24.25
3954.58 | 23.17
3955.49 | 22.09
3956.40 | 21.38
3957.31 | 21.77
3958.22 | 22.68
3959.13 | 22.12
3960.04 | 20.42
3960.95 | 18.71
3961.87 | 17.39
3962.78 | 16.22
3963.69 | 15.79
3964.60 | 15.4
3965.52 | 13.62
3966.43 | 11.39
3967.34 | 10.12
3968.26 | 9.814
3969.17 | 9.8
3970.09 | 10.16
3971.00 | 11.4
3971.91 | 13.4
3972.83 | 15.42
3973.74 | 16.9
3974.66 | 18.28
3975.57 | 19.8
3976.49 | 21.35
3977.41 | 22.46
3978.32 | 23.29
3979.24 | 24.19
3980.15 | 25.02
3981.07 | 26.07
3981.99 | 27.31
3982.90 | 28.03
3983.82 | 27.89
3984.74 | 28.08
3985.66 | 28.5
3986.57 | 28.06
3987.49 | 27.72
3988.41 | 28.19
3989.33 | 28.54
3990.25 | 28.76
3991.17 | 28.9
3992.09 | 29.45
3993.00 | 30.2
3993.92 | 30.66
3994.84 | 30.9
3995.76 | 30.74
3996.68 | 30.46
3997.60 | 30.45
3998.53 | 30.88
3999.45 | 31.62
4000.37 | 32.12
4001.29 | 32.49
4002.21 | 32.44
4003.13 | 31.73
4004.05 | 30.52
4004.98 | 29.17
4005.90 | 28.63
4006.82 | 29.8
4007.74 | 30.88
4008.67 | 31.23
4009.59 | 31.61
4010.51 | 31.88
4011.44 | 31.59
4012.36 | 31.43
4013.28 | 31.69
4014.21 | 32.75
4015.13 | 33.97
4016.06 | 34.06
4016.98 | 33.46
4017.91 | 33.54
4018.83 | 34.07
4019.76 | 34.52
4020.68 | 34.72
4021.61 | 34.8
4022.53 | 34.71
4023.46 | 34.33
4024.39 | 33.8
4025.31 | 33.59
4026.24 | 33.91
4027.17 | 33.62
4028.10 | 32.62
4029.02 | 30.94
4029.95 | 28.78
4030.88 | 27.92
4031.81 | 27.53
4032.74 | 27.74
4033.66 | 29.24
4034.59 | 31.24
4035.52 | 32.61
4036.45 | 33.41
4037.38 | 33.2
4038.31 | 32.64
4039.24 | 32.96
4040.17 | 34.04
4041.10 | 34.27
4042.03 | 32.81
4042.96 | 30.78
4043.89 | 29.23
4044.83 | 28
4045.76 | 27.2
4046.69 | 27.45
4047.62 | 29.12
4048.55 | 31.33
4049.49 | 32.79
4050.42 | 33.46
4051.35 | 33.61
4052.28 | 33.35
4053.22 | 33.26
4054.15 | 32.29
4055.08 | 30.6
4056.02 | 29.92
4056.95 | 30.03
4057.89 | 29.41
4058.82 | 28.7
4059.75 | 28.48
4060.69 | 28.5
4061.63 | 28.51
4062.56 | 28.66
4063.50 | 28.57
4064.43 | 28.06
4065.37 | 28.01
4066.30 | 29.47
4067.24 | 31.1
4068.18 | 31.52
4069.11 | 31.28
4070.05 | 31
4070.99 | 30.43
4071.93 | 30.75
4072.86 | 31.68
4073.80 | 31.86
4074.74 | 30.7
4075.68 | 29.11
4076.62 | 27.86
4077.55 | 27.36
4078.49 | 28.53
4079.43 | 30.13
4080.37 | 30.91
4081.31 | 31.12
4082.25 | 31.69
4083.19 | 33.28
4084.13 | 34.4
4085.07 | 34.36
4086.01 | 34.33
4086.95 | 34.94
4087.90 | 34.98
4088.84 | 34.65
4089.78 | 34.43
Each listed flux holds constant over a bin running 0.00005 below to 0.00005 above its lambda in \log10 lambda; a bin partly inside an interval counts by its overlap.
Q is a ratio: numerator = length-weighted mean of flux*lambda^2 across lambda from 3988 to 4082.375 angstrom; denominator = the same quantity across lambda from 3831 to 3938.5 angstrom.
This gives 1.88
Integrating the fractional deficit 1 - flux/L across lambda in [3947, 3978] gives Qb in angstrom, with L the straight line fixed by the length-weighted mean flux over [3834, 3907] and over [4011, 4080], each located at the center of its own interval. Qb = 7.8 angstrom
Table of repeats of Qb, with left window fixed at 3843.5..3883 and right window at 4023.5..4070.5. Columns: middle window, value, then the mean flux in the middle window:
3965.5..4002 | 3.6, 24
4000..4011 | -1.2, 31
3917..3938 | 7.2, 14.7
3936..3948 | 3.6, 16.4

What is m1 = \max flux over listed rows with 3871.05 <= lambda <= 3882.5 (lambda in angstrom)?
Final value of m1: 19.11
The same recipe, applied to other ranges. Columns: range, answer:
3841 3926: 25.21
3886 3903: 21.63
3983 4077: 34.8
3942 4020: 34.52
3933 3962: 24.97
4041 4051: 34.27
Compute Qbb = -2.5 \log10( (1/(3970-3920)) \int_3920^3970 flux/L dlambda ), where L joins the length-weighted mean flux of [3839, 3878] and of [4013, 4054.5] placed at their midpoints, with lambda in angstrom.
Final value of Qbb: 0.43 mag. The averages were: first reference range 17.8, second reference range 32.1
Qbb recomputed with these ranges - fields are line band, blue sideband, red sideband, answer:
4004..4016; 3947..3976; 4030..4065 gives -0.232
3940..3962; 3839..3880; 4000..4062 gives 0.199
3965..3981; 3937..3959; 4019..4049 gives 0.395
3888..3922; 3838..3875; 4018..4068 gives -0.017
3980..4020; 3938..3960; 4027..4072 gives -0.185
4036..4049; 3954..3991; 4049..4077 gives -0.110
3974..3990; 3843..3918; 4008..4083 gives 0.055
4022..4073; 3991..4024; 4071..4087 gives 0.020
